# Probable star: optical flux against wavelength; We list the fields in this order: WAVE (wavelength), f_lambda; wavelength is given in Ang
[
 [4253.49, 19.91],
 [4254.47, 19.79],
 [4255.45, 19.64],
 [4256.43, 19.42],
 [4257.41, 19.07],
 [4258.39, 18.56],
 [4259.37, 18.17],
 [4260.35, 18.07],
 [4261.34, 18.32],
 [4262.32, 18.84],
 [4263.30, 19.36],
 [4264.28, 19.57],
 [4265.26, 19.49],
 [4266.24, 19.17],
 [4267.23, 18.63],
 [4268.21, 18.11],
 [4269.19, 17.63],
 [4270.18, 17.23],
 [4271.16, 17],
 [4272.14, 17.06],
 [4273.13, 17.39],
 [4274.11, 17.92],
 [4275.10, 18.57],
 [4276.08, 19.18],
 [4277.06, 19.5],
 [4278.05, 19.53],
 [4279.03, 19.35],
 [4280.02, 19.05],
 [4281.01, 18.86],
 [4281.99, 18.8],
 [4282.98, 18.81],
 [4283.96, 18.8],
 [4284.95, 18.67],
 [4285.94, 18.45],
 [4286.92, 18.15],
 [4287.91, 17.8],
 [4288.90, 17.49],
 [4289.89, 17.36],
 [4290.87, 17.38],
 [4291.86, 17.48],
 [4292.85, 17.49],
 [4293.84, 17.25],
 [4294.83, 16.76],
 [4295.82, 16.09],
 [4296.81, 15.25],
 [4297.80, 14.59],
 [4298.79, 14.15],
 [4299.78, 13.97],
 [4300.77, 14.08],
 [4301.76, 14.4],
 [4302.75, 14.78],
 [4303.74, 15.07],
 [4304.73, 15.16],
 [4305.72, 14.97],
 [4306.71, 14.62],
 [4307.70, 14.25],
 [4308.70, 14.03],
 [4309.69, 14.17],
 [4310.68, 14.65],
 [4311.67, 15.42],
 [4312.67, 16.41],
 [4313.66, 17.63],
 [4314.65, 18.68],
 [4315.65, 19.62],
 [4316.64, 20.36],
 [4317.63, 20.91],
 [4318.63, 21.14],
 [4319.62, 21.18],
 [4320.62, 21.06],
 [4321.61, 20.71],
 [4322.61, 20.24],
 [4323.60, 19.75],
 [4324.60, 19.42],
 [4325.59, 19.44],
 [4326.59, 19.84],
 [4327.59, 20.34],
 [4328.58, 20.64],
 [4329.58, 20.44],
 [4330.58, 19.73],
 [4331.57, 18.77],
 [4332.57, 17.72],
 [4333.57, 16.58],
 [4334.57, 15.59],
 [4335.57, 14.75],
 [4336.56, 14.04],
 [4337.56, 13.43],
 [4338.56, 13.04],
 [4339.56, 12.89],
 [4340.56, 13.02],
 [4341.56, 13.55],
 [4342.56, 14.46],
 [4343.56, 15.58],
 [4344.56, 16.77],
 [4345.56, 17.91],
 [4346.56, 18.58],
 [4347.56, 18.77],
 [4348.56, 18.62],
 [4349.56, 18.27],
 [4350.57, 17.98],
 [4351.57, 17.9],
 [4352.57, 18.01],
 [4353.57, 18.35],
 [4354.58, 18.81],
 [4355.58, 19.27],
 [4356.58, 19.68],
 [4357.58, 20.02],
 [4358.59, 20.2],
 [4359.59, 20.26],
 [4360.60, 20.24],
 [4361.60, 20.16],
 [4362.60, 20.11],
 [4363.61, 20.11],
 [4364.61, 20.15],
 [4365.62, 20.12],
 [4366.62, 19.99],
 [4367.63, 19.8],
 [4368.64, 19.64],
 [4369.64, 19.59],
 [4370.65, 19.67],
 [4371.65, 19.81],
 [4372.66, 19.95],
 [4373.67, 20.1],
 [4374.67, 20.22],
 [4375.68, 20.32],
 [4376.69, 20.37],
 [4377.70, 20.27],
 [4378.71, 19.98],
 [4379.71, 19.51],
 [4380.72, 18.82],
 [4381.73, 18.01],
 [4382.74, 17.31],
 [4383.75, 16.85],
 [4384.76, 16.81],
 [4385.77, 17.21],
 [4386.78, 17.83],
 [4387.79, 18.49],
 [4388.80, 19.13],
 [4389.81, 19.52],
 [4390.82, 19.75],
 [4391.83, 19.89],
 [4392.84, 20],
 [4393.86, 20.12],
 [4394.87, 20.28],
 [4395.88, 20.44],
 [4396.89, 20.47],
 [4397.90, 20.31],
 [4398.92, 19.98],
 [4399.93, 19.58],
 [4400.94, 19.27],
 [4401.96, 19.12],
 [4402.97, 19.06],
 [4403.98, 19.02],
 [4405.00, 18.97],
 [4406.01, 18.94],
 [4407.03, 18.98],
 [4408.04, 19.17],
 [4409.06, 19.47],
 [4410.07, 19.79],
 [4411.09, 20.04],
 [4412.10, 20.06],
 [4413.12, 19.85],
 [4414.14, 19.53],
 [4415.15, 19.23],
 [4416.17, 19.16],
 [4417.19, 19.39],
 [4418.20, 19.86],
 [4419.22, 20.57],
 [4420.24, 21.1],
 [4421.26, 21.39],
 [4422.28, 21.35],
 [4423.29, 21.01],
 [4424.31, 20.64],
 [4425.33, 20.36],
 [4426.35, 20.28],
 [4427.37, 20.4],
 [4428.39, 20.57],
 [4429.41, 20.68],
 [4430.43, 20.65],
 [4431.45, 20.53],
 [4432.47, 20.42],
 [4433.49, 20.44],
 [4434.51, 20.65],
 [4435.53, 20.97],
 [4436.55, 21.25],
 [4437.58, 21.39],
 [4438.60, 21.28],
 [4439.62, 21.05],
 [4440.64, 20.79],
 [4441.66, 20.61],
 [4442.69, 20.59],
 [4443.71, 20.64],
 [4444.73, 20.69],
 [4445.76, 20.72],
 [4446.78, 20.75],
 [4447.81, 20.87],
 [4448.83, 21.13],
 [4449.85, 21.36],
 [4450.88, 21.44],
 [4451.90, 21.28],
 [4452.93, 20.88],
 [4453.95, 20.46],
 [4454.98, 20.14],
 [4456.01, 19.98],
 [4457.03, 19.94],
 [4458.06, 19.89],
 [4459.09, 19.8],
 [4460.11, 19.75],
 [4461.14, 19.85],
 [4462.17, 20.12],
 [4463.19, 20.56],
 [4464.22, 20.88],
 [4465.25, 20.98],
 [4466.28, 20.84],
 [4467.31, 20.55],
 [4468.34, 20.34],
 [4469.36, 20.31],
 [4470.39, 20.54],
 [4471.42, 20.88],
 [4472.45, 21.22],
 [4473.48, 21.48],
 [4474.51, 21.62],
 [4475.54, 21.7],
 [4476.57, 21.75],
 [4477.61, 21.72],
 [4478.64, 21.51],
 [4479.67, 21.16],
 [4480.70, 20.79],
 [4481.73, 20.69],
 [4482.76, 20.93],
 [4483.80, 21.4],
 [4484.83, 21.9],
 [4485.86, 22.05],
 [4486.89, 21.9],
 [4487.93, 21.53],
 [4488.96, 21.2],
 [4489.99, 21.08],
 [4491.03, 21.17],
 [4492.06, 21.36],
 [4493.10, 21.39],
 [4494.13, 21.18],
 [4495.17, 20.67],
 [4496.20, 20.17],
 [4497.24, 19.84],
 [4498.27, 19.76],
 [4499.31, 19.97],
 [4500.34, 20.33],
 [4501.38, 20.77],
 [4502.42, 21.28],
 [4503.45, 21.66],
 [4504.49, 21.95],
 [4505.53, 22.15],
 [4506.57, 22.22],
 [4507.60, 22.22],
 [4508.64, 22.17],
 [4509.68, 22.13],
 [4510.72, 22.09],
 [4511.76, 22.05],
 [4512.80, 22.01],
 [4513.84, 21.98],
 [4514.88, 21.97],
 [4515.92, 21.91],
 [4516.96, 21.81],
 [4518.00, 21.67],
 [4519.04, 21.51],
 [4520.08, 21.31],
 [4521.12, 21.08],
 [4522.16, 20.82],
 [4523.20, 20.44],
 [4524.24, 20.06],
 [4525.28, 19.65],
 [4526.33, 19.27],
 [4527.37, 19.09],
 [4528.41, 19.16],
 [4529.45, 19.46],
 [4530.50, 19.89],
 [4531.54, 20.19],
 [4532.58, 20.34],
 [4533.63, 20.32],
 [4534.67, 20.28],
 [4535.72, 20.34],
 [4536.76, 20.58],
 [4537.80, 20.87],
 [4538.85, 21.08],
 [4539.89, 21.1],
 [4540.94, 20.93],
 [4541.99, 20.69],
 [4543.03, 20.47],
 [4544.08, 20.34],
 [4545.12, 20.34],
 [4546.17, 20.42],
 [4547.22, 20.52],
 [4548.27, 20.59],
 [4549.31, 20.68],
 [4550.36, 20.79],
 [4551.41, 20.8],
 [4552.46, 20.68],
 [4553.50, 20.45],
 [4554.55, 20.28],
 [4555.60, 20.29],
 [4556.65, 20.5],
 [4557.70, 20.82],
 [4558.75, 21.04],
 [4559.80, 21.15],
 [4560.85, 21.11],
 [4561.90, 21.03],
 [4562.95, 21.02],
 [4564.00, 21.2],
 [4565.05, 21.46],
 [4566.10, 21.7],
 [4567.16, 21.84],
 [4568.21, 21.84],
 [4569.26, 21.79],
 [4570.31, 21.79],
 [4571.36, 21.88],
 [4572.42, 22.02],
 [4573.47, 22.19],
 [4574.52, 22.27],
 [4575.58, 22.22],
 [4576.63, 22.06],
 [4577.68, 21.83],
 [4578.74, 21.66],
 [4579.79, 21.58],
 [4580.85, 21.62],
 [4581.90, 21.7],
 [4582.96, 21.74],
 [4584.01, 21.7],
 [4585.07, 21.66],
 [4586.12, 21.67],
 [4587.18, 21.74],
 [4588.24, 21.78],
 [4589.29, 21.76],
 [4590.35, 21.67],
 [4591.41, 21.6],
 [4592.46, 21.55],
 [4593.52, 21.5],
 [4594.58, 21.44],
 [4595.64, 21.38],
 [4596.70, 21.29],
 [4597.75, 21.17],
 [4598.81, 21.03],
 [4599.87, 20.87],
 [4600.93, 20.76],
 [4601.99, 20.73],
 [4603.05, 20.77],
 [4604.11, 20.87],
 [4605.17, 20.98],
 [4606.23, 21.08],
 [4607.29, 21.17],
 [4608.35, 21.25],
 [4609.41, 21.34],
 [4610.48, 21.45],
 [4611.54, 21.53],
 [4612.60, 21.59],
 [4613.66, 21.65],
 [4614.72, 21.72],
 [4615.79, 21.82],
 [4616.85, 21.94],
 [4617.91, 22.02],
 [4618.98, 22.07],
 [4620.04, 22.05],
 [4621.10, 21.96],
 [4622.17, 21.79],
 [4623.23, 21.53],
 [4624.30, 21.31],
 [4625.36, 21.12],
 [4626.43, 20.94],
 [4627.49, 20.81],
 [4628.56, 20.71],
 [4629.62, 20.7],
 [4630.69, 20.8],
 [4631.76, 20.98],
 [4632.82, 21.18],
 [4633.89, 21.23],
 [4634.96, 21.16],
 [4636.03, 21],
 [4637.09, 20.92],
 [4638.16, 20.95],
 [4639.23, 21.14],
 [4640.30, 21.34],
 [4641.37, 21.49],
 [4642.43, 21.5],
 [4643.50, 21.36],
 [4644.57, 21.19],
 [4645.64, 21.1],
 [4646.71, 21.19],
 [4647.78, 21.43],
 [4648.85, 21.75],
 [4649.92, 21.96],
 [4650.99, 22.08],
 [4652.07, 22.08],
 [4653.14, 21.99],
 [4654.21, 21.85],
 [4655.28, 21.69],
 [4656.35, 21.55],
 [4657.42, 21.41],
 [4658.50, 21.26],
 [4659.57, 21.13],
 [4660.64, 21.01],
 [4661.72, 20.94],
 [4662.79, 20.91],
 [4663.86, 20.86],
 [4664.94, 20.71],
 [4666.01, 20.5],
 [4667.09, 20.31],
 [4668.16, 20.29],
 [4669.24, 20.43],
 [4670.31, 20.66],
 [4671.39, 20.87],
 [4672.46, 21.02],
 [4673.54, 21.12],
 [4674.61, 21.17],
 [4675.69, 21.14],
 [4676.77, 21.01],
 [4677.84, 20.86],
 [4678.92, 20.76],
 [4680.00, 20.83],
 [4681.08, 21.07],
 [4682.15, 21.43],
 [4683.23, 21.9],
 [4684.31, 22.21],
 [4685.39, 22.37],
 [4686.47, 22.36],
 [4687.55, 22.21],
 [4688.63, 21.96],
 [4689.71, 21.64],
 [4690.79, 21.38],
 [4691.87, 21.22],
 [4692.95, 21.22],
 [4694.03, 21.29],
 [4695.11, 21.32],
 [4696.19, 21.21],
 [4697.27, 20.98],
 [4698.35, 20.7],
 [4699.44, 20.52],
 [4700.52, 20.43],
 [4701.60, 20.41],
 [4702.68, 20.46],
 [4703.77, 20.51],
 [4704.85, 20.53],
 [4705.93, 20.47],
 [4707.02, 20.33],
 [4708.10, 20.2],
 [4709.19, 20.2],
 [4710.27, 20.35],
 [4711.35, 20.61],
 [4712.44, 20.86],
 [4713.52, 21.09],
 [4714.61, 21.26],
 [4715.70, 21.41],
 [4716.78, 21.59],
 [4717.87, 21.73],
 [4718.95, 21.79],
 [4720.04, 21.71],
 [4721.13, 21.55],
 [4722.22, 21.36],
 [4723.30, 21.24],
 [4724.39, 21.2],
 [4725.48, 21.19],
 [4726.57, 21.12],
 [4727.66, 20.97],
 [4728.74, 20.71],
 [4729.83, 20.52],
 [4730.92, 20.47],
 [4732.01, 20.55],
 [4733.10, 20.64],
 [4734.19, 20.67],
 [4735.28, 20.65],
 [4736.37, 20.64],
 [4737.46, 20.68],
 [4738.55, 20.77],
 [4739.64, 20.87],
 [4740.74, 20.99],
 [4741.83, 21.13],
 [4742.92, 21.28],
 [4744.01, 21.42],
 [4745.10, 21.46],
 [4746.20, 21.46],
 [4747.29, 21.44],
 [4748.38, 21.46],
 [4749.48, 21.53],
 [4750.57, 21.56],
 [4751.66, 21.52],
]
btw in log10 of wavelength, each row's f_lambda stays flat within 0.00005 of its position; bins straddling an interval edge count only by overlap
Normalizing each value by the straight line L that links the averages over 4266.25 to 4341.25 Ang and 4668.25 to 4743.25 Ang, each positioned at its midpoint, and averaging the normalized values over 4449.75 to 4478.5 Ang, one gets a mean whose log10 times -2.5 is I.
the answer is -0.10 mag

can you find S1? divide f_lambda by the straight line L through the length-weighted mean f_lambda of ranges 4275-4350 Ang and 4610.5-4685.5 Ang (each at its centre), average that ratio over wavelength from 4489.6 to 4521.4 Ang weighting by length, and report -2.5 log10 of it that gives -0.10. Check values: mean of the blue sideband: 17.3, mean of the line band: 21.4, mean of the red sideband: 21.3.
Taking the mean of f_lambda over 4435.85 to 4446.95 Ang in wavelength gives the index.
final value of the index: 20.9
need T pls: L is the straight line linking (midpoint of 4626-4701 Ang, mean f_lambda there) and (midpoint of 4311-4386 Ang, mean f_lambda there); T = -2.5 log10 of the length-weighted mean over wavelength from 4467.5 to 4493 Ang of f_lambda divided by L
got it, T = -0.08 mag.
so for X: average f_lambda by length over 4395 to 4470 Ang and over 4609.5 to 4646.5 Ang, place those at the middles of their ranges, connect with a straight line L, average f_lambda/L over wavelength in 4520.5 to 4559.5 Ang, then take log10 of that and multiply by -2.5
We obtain 0.03 mag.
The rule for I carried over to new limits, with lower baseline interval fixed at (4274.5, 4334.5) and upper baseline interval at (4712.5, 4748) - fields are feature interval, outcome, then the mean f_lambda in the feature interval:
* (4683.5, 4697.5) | -0.044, 21.7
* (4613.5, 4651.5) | -0.055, 21.4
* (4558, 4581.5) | -0.095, 21.6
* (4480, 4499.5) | -0.098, 21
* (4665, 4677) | -0.007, 20.8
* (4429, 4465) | -0.098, 20.6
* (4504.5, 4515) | -0.143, 22.1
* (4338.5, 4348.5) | 0.151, 15.7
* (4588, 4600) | -0.074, 21.4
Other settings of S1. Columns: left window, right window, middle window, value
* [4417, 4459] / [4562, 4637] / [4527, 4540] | 0.05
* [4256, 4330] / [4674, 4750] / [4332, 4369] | 0.04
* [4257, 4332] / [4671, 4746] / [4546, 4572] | -0.06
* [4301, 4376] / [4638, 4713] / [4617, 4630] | -0.04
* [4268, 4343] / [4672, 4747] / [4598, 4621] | -0.06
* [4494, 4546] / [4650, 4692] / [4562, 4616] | -0.02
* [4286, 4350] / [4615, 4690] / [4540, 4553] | -0.04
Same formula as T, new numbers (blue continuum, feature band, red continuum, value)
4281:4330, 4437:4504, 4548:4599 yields -0.05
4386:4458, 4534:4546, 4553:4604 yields 0.02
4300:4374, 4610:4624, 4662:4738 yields -0.08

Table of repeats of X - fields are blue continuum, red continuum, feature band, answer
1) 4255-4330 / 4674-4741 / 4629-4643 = -0.031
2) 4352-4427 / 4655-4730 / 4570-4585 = -0.069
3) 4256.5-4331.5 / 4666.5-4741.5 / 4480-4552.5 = -0.072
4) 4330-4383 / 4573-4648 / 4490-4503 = -0.037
